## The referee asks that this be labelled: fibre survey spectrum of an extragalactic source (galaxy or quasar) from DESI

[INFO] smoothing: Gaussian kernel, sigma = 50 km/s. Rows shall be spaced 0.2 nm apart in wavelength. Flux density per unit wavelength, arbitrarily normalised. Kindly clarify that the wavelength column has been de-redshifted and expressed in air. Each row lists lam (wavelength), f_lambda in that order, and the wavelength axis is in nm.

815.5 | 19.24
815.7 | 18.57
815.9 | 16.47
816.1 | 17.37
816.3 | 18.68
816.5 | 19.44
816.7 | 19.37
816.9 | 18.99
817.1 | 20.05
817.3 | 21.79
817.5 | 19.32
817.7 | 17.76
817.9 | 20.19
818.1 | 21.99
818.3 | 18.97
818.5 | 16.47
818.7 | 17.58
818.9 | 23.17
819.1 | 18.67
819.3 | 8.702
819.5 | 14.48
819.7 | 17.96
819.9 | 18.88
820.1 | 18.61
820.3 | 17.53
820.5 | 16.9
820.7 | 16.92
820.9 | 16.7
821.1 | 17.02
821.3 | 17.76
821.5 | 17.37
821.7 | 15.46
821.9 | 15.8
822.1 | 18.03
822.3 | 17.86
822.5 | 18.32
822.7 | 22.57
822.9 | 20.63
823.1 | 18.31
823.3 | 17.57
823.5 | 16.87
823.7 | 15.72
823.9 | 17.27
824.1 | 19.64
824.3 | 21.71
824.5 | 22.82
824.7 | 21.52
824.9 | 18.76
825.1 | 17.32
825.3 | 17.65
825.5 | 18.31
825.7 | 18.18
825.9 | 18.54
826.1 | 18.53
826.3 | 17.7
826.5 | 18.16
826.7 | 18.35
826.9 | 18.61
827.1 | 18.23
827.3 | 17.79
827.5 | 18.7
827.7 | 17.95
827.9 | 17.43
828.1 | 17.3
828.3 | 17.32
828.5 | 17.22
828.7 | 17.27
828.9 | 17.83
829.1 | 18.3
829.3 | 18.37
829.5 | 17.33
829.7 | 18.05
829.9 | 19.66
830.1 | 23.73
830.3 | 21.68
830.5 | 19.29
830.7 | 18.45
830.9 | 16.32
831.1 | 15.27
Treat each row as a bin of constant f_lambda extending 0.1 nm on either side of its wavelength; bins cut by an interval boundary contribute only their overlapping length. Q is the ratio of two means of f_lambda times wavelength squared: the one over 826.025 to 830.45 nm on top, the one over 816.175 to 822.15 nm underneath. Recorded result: 1.05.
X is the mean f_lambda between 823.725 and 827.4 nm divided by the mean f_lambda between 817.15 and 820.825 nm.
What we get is 1.04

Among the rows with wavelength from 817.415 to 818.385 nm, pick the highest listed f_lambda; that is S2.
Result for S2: 21.99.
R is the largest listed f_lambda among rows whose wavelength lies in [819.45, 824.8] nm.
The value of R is 22.82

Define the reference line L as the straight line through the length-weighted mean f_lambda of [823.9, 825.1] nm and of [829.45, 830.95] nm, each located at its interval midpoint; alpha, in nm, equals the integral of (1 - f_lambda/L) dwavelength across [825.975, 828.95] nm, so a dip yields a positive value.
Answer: 0.30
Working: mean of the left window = 20.3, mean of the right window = 19.5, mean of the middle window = 17.9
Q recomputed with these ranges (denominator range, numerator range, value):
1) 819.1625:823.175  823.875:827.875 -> 1.10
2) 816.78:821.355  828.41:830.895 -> 1.07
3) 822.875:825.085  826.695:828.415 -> 0.95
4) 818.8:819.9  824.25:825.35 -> 1.21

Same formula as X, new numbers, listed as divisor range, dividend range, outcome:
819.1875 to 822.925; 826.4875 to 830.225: 1.07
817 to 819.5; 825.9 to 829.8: 0.97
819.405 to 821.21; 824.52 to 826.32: 1.09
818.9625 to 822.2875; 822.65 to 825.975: 1.13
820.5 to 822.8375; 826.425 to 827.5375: 1.04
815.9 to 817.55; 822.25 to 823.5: 0.99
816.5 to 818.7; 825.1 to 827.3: 0.94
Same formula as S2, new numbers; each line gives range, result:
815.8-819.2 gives 23.17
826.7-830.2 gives 23.73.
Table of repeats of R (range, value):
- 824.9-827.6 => 18.76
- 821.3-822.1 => 18.03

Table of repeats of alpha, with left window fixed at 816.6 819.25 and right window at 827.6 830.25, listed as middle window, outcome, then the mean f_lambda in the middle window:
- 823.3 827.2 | 0.019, 18.6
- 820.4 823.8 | 0.240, 17.6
